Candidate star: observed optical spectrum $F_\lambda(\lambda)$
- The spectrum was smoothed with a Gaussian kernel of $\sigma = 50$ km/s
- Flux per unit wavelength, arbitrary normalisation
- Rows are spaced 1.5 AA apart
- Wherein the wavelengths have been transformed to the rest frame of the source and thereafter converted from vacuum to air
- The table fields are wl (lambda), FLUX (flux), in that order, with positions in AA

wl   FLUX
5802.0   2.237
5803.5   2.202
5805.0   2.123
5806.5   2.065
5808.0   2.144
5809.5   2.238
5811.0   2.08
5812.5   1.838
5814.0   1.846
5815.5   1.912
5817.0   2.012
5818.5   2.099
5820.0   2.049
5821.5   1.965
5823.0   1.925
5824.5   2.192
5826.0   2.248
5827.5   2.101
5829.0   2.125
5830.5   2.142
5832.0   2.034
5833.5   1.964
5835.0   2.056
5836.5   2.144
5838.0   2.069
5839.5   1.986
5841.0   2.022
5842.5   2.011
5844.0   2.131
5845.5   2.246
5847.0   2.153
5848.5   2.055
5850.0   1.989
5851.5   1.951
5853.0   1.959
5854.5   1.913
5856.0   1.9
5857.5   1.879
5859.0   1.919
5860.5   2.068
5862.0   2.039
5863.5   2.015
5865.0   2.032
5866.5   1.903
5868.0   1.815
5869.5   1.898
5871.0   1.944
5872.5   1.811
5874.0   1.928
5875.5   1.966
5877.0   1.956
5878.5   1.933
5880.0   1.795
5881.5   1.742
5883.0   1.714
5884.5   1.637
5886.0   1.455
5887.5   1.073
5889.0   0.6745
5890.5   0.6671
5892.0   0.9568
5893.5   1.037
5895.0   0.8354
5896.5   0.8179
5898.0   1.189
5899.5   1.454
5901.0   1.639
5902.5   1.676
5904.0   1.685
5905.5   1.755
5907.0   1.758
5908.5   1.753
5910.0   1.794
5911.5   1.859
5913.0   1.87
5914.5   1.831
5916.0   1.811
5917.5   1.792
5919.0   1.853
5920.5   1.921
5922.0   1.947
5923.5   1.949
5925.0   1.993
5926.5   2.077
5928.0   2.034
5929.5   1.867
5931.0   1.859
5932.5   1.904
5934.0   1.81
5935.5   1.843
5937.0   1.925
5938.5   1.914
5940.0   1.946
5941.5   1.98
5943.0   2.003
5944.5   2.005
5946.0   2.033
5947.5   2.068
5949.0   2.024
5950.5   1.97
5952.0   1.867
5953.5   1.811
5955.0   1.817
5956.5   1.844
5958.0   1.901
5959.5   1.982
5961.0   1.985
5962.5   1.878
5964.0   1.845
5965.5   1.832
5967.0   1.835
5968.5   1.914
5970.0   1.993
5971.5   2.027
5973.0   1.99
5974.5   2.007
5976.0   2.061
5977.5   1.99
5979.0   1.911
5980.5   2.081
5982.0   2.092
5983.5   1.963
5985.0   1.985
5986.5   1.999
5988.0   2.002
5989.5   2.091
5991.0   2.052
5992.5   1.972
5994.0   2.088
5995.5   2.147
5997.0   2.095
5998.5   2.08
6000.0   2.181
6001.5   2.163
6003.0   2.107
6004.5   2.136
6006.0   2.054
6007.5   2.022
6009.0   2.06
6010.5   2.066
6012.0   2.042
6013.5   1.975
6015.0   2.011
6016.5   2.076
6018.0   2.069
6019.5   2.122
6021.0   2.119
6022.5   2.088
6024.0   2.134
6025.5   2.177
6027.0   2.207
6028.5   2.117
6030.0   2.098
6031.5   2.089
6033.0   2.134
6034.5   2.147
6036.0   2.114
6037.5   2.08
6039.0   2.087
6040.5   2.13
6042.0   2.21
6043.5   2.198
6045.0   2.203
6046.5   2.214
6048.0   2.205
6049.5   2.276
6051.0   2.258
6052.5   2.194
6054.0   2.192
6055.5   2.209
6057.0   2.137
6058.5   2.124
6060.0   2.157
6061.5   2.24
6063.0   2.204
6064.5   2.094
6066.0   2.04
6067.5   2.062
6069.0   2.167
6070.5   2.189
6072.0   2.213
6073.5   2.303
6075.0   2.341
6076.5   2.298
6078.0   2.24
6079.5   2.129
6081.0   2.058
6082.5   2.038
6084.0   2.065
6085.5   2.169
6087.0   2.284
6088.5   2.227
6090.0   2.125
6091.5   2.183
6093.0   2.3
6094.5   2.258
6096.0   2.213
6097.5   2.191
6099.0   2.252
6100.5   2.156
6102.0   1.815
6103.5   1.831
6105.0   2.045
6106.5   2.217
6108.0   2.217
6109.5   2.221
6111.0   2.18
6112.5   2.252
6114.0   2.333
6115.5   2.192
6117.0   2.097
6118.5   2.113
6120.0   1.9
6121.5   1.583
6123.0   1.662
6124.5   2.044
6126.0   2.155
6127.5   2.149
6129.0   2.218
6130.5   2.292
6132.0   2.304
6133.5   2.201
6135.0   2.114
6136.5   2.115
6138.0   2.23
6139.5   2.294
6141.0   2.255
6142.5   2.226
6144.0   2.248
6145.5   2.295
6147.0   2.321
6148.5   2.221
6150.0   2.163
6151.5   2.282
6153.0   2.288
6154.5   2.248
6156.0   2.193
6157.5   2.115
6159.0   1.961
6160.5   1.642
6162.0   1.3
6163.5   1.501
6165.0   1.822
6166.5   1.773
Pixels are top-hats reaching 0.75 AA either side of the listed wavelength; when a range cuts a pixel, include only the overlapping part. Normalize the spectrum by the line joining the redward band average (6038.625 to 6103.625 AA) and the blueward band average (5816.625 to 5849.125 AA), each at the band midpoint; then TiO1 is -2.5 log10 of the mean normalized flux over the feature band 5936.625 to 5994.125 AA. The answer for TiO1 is 0.09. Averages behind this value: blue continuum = 2.08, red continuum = 2.17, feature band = 1.97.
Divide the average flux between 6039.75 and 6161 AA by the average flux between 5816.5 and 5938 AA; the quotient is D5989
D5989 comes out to 1.2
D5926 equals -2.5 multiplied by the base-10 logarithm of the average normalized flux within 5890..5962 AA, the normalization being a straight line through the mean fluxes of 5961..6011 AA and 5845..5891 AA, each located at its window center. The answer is 0.09 mag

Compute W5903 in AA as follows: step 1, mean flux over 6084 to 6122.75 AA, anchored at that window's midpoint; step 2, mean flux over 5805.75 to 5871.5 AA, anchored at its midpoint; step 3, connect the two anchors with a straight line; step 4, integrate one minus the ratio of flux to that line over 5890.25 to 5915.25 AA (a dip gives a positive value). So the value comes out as 7.2 AA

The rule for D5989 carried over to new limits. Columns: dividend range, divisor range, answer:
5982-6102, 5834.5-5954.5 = 1.18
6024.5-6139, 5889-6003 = 1.17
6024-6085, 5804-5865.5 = 1.06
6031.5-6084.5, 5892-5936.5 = 1.28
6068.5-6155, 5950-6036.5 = 1.07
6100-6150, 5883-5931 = 1.36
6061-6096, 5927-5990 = 1.12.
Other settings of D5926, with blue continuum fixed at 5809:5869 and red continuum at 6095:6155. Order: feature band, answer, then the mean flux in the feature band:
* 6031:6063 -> -0.03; 2.17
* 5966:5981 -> 0.06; 1.98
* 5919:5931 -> 0.06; 1.96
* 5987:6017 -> 0.01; 2.07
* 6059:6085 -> -0.02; 2.17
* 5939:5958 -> 0.07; 1.95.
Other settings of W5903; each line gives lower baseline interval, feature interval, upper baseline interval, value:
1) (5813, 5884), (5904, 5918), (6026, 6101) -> 1.7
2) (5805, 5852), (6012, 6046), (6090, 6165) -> -0.4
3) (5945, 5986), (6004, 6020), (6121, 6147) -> -0.4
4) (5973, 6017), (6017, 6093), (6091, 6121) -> -2.3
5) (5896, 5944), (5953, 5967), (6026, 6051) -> 0.3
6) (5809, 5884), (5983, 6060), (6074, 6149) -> -0.4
